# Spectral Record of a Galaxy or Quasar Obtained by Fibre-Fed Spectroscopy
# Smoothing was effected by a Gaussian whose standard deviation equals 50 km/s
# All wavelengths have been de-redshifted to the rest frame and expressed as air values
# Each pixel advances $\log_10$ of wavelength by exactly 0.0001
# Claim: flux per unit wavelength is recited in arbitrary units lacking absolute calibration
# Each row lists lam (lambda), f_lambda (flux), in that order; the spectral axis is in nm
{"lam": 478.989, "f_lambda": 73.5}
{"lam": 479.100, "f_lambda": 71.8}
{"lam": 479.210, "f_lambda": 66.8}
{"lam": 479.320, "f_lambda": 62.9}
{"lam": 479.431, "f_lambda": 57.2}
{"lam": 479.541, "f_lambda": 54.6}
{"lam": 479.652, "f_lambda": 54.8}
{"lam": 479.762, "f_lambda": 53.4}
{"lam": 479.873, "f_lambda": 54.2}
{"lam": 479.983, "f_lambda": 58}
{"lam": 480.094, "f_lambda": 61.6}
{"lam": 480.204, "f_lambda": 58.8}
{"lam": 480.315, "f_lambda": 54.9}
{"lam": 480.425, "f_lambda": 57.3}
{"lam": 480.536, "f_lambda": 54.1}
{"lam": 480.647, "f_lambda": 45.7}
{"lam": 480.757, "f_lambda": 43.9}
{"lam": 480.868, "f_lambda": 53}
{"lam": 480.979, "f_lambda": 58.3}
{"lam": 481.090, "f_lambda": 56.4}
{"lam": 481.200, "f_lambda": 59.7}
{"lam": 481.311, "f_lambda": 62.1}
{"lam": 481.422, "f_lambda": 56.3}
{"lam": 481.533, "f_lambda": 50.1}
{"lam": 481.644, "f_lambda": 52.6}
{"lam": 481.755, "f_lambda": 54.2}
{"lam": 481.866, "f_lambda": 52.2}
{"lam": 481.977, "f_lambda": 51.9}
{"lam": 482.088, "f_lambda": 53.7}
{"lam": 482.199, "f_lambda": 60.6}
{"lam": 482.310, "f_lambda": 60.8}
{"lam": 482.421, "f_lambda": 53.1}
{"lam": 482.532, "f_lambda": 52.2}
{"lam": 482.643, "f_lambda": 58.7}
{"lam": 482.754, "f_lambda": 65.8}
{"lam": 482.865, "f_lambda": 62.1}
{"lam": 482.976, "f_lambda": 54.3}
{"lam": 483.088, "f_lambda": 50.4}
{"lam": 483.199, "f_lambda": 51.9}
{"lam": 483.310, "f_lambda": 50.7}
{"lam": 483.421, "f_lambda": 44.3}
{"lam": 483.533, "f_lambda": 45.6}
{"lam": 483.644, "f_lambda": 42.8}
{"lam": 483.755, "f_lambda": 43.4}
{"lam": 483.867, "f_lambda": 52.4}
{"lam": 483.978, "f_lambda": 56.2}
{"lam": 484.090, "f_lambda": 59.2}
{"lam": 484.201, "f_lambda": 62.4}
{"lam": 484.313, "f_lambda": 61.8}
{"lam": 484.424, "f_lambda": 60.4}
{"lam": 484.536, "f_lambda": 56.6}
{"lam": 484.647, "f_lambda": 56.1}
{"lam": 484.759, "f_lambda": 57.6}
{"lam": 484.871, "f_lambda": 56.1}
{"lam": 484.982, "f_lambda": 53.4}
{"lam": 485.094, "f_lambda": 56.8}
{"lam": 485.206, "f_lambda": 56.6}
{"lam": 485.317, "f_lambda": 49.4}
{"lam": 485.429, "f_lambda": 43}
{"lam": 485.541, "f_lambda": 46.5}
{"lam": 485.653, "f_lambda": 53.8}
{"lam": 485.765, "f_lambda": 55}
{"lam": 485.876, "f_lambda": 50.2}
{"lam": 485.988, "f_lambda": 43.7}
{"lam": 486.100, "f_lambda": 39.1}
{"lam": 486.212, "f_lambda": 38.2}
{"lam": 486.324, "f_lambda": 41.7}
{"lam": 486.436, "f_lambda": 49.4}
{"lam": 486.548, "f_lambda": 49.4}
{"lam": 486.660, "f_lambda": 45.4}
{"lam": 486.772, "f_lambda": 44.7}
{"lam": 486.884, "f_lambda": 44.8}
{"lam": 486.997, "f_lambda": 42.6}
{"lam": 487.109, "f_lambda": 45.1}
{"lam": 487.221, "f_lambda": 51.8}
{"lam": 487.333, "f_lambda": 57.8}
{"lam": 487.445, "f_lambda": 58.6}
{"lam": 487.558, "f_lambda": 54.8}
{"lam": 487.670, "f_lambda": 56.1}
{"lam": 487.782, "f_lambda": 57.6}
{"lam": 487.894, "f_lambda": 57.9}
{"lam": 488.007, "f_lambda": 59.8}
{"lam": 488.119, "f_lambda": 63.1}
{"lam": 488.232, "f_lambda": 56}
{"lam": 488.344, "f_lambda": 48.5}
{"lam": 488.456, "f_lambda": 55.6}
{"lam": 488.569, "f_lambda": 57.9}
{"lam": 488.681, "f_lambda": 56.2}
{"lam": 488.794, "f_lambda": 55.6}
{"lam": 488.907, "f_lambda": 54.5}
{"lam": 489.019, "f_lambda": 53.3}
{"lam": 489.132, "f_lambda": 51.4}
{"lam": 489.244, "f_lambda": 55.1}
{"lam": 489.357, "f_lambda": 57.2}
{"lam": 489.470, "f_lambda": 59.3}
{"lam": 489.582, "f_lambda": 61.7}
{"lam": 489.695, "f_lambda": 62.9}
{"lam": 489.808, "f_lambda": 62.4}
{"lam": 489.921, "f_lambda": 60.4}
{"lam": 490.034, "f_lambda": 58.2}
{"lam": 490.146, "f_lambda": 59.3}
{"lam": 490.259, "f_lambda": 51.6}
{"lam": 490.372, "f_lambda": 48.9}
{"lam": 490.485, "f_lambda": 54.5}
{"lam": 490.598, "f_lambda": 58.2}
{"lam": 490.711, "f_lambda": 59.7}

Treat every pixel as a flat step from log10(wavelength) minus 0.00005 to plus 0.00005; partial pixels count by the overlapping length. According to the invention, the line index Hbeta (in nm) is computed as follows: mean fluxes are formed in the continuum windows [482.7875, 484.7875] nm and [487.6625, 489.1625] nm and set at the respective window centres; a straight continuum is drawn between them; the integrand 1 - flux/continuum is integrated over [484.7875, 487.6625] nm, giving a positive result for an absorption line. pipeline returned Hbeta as 0.30 nm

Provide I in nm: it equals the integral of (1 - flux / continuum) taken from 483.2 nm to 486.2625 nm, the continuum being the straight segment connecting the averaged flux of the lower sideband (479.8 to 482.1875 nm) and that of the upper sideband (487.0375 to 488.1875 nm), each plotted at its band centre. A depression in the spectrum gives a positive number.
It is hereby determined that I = 0.22 nm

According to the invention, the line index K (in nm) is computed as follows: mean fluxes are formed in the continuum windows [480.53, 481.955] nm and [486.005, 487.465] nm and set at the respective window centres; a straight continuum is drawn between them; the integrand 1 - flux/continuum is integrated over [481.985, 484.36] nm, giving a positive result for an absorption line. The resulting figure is -0.15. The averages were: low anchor 53.7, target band 54.3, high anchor 46.4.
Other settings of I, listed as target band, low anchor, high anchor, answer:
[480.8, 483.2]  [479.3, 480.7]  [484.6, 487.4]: -0.11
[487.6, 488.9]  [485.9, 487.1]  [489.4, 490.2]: -0.10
